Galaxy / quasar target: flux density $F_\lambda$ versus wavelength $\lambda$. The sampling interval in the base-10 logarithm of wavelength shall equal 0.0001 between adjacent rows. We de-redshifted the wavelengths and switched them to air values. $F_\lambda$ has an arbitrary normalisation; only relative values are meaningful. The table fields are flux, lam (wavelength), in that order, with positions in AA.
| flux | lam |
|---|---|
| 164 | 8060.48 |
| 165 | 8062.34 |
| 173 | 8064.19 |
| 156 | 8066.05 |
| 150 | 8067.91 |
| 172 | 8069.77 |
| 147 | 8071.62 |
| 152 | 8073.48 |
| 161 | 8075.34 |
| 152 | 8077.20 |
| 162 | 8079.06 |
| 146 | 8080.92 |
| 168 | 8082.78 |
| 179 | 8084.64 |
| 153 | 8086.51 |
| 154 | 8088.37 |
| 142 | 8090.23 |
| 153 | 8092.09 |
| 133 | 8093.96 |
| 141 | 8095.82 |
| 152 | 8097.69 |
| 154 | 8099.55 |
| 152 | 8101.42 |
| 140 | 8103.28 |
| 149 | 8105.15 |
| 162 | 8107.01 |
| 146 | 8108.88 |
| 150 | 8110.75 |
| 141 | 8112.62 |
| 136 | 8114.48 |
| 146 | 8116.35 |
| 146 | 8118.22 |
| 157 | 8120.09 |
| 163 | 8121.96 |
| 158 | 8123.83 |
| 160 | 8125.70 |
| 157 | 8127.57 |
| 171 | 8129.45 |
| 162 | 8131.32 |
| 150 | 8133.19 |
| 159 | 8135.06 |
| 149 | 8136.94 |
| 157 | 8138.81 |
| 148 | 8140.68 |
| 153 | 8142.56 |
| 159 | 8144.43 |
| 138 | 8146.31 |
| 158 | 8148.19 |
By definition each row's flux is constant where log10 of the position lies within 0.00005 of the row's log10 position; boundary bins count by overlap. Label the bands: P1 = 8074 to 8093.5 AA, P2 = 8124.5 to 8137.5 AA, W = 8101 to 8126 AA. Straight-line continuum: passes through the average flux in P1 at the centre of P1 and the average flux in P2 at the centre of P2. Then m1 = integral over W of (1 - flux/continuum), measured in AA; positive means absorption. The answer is 1.19 AA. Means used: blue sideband 156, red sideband 158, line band 150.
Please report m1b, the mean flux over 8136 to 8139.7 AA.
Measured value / 153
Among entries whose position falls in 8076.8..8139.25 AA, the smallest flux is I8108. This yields 133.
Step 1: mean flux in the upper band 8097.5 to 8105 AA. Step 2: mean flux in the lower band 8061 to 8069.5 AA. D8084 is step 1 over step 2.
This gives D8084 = 0.92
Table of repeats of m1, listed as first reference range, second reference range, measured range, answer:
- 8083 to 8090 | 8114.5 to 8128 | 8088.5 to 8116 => 1.9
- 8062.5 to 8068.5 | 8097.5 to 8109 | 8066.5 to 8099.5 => 0.5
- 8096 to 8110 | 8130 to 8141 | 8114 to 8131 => -0.3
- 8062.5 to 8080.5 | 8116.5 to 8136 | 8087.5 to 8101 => 0.9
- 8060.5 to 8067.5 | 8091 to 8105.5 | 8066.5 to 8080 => 0.2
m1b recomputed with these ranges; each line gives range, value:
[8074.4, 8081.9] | 155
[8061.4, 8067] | 165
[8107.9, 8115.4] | 143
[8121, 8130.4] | 162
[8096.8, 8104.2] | 150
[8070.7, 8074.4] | 149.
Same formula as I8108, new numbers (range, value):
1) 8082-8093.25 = 142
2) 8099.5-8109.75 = 140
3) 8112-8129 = 136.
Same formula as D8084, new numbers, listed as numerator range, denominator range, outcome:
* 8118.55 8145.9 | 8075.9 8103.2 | 1.03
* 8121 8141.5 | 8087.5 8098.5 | 1.08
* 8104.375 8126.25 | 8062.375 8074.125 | 0.95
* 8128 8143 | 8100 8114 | 1.05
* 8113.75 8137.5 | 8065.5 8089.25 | 0.98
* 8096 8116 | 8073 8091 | 0.94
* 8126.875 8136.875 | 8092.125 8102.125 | 1.08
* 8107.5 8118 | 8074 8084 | 0.91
